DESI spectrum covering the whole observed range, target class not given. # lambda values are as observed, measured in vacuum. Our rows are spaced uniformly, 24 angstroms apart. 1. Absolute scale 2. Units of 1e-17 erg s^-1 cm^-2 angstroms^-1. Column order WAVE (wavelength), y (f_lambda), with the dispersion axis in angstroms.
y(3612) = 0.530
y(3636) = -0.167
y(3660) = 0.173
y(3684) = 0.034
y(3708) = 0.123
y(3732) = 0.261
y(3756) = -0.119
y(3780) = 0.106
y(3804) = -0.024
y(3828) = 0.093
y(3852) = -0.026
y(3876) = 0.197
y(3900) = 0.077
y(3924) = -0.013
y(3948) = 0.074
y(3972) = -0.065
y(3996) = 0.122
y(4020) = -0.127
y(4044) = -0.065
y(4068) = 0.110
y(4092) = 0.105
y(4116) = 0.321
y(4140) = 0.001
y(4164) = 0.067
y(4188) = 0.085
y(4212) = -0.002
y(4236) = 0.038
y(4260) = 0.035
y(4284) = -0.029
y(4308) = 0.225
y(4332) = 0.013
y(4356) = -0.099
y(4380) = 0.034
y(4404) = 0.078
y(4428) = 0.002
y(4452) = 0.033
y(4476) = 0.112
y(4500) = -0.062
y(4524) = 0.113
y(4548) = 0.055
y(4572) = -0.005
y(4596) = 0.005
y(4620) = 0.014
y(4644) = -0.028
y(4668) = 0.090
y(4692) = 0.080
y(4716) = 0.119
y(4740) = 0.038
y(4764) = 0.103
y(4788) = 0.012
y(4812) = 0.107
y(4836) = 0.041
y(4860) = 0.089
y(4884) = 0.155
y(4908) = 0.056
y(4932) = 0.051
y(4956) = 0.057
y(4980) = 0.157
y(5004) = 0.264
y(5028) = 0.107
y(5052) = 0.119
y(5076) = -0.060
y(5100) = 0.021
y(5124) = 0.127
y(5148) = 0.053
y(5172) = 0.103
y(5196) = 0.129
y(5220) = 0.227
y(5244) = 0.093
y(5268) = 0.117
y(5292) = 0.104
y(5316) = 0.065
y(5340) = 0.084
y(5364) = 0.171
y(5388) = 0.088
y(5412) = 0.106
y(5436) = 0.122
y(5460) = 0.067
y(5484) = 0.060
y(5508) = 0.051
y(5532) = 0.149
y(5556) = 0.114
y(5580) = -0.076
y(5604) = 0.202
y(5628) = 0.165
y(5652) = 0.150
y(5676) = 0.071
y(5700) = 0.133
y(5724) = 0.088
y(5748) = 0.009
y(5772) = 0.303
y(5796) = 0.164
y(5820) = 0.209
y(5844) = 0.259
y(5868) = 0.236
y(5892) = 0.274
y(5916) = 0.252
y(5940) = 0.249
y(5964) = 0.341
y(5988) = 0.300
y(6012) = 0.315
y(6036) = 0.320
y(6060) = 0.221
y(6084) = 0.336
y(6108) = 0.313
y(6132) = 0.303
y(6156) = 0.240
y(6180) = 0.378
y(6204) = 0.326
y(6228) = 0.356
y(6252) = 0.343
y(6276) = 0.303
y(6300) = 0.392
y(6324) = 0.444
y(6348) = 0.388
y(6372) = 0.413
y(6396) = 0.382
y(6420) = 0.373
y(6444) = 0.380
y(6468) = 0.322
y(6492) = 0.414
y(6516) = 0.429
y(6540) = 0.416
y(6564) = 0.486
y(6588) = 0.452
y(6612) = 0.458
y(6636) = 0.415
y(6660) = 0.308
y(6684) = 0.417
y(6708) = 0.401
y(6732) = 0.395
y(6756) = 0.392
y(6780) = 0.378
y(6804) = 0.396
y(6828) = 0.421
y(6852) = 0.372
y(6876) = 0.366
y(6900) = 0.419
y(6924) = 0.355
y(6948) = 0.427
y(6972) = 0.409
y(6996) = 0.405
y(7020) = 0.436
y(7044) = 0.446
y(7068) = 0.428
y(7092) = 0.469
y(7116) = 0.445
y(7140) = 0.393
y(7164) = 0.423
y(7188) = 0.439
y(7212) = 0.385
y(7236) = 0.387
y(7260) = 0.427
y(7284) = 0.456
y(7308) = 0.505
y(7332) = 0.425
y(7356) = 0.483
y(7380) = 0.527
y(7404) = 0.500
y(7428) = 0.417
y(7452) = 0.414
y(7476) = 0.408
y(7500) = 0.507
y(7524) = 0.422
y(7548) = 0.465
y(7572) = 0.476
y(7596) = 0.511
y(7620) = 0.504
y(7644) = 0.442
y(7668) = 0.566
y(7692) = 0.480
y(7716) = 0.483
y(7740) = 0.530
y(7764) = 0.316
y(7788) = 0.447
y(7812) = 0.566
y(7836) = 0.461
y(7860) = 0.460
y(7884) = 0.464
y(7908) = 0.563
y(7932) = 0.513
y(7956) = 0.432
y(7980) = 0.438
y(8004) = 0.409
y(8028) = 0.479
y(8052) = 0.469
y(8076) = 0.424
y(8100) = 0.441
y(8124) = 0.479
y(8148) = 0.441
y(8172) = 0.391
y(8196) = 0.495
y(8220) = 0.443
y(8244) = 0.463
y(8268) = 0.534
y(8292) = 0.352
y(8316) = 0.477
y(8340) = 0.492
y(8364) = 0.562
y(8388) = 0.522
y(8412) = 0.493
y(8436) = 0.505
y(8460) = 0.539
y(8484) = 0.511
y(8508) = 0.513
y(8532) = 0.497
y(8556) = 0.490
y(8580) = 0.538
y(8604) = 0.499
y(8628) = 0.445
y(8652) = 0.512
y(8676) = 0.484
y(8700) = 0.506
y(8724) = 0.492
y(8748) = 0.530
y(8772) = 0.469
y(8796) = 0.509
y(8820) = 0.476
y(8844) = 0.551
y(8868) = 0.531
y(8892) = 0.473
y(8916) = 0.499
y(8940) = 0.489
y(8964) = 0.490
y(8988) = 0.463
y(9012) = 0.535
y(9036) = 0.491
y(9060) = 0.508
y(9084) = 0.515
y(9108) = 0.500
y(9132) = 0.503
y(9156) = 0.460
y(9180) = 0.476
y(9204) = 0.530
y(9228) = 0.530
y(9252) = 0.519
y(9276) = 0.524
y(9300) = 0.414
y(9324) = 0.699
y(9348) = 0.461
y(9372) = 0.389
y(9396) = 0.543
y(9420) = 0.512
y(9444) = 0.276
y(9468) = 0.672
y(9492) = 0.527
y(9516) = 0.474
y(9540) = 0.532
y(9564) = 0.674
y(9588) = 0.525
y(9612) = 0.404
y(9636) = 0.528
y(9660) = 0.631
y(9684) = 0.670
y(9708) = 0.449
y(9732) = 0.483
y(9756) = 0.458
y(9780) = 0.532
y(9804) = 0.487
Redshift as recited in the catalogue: 0.578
